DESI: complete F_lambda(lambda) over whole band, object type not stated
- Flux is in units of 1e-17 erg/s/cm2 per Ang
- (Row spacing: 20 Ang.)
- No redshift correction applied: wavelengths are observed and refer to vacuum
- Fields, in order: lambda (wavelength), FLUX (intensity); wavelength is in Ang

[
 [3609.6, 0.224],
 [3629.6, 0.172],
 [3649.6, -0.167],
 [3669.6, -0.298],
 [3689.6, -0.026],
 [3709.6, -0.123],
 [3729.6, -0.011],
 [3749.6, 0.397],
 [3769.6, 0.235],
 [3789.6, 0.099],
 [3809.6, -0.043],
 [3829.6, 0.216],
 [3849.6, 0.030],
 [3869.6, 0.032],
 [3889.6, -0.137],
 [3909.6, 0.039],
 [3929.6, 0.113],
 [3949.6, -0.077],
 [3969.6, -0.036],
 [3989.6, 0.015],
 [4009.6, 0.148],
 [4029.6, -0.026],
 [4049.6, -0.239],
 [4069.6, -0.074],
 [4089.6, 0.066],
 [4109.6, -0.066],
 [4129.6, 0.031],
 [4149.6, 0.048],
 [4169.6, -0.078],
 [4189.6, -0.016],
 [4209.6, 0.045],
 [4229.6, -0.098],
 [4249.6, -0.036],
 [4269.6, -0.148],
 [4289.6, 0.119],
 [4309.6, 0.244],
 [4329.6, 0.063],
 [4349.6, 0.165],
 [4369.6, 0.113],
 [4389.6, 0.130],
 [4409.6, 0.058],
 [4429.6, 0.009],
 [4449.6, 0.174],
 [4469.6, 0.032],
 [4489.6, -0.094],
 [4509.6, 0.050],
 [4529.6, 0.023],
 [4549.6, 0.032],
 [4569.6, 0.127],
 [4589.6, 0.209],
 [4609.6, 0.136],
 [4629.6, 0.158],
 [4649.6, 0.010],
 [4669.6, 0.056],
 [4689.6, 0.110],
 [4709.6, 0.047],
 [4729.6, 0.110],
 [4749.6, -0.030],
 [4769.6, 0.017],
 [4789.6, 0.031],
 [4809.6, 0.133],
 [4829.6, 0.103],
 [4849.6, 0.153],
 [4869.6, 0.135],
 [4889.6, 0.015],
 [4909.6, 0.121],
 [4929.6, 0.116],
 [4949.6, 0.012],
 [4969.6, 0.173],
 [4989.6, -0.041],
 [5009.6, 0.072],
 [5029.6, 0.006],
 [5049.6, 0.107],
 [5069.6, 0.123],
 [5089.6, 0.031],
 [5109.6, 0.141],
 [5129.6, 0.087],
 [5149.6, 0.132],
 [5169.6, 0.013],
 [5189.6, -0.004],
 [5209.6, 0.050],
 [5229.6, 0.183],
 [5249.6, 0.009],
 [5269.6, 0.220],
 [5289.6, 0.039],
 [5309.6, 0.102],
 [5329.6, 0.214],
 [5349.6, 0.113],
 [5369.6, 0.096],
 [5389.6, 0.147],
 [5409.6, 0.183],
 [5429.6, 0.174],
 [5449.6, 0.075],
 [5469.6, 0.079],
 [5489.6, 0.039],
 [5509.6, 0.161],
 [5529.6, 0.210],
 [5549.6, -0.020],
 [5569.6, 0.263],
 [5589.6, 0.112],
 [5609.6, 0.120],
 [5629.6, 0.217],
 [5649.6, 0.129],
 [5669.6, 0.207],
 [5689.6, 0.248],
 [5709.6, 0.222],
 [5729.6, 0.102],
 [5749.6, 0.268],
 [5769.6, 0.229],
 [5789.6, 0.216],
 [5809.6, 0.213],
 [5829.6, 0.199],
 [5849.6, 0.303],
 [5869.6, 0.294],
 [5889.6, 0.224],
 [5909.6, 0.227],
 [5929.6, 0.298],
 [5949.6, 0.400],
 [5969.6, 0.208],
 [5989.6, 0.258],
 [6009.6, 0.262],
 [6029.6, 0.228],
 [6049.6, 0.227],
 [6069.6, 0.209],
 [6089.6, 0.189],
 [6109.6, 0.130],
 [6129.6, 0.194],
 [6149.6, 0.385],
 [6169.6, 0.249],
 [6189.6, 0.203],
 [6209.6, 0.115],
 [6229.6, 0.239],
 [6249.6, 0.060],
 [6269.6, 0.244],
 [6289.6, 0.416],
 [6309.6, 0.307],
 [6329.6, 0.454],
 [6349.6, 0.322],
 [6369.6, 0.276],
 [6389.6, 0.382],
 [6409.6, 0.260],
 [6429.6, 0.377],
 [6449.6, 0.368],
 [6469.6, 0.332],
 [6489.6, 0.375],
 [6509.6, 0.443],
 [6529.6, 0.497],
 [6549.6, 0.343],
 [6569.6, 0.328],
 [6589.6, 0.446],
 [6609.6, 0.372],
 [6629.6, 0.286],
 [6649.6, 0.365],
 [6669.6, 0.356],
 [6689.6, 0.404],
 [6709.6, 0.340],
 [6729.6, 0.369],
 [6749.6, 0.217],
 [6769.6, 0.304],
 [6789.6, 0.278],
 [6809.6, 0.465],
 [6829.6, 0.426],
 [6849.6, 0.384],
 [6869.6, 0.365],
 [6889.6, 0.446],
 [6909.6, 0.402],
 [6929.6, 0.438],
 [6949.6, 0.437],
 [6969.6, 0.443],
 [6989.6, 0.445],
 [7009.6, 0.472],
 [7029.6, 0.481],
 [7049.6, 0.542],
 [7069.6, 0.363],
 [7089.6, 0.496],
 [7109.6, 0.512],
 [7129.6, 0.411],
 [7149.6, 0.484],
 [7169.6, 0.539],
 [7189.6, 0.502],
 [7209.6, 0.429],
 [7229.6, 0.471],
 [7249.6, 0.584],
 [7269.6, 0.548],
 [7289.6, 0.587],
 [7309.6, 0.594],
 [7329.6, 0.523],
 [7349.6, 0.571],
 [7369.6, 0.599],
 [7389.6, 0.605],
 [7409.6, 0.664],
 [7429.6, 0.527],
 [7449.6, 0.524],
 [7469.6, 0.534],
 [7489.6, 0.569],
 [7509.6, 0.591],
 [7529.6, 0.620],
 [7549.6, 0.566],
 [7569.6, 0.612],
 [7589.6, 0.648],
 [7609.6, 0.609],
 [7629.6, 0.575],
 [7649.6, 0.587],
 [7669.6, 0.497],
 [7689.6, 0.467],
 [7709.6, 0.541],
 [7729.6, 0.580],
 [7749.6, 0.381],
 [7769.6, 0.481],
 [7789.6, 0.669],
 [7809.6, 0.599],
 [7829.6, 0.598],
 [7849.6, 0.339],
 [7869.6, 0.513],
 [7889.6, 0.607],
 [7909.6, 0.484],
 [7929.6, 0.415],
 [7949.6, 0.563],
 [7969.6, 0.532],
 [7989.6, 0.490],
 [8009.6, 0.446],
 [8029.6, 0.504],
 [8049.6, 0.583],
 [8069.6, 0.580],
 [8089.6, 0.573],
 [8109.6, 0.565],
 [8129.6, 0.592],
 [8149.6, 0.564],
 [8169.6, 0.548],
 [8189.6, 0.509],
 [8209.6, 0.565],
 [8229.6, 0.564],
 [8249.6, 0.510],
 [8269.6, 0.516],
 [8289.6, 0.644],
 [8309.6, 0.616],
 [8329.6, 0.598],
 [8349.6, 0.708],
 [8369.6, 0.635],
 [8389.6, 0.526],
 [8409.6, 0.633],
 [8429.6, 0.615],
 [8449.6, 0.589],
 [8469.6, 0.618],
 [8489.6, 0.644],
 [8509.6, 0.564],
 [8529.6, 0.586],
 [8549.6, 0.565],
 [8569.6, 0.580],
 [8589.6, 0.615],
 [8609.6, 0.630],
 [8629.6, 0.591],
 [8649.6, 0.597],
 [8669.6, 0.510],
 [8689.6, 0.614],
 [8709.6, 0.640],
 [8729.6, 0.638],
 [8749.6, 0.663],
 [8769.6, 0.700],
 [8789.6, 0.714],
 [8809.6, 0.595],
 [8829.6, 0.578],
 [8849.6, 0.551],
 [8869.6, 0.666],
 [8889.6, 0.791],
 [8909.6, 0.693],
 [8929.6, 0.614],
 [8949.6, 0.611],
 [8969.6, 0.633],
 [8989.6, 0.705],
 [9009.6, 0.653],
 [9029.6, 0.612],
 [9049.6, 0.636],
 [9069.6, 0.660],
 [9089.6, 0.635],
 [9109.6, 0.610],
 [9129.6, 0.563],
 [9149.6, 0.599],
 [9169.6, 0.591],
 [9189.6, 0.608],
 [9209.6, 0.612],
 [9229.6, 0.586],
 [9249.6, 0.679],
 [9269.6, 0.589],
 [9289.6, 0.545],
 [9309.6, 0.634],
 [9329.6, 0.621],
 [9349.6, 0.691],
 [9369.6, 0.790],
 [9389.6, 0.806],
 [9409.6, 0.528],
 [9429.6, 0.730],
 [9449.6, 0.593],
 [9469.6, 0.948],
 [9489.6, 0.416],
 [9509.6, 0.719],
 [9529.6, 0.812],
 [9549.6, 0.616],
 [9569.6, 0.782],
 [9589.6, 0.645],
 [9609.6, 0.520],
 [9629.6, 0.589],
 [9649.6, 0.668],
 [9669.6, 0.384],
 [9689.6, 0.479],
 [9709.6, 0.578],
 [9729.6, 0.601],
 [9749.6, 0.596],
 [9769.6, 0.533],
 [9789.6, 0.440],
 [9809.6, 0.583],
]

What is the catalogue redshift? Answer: 0.58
